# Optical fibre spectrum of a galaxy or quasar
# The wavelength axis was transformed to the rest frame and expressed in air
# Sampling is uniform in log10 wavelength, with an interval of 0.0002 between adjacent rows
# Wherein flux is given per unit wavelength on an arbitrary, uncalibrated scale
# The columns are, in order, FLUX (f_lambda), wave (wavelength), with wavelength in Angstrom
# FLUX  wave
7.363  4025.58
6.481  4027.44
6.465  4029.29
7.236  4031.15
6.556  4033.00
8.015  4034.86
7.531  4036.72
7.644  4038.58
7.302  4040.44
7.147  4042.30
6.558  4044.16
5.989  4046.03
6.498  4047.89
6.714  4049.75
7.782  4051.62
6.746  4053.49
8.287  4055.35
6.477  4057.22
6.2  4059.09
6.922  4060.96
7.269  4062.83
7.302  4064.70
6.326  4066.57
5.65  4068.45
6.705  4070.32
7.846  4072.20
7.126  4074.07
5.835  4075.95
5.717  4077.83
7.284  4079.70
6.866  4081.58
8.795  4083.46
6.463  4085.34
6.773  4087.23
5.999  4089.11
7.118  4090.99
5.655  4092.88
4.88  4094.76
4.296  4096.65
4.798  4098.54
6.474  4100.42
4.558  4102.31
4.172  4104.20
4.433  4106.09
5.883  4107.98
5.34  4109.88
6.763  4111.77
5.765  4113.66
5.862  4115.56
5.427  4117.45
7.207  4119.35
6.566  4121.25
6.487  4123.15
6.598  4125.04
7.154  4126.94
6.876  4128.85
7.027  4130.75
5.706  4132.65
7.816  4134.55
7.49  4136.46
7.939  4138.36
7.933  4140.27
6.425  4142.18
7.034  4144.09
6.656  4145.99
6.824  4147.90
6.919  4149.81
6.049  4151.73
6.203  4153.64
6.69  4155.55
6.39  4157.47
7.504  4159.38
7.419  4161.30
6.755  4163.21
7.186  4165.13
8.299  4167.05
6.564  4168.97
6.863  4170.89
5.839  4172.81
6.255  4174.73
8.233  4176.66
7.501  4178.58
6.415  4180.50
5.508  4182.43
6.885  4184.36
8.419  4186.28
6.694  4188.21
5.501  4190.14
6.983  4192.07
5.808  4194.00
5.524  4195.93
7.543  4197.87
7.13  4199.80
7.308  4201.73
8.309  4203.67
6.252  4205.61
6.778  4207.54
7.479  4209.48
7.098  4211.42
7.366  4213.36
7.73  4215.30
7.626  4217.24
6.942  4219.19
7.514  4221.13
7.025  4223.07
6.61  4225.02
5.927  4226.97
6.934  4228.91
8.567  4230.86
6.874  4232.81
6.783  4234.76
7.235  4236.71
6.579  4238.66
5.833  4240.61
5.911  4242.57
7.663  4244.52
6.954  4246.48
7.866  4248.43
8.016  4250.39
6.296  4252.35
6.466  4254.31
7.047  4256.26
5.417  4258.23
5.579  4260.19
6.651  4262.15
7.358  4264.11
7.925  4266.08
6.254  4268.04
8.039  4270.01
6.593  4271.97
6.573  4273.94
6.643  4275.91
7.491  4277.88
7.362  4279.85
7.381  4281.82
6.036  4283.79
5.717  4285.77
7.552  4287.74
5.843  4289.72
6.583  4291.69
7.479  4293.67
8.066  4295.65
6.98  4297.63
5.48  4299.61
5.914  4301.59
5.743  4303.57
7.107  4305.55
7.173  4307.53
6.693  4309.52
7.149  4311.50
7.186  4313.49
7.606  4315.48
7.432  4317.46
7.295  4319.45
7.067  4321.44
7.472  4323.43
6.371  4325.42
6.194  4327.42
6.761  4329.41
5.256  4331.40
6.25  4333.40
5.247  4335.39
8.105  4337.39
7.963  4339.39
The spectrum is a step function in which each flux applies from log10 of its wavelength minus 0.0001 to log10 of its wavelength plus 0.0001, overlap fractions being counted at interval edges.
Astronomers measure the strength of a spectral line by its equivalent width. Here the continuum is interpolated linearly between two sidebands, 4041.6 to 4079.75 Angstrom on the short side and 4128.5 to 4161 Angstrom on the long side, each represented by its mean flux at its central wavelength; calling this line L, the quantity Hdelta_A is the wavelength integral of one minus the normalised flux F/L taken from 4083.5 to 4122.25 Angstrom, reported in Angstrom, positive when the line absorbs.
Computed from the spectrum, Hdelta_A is 5.9 Angstrom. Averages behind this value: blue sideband 6.77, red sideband 6.92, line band 5.79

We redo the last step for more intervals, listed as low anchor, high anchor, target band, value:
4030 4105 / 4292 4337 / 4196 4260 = -2.9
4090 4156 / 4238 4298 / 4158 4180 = -2.2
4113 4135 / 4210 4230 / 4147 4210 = 0.0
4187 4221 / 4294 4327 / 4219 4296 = 0.7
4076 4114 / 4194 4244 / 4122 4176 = -4.5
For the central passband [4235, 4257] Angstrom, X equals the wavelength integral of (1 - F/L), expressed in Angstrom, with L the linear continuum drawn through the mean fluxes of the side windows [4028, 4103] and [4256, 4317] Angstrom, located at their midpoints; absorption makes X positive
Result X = -0.4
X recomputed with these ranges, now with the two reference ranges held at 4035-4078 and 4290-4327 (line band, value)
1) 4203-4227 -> -0.9 Angstrom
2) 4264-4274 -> -0.4 Angstrom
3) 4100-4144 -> 3.4 Angstrom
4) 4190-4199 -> 0.7 Angstrom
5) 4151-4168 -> -0.1 Angstrom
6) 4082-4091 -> -0.2 Angstrom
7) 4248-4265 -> 0.5 Angstrom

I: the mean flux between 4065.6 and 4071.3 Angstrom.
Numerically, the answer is 6.24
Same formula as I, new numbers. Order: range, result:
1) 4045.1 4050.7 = 6.41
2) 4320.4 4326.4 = 6.98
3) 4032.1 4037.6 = 7.37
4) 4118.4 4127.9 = 6.8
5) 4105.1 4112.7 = 5.59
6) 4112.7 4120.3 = 6.07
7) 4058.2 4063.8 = 6.81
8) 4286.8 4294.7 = 6.86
